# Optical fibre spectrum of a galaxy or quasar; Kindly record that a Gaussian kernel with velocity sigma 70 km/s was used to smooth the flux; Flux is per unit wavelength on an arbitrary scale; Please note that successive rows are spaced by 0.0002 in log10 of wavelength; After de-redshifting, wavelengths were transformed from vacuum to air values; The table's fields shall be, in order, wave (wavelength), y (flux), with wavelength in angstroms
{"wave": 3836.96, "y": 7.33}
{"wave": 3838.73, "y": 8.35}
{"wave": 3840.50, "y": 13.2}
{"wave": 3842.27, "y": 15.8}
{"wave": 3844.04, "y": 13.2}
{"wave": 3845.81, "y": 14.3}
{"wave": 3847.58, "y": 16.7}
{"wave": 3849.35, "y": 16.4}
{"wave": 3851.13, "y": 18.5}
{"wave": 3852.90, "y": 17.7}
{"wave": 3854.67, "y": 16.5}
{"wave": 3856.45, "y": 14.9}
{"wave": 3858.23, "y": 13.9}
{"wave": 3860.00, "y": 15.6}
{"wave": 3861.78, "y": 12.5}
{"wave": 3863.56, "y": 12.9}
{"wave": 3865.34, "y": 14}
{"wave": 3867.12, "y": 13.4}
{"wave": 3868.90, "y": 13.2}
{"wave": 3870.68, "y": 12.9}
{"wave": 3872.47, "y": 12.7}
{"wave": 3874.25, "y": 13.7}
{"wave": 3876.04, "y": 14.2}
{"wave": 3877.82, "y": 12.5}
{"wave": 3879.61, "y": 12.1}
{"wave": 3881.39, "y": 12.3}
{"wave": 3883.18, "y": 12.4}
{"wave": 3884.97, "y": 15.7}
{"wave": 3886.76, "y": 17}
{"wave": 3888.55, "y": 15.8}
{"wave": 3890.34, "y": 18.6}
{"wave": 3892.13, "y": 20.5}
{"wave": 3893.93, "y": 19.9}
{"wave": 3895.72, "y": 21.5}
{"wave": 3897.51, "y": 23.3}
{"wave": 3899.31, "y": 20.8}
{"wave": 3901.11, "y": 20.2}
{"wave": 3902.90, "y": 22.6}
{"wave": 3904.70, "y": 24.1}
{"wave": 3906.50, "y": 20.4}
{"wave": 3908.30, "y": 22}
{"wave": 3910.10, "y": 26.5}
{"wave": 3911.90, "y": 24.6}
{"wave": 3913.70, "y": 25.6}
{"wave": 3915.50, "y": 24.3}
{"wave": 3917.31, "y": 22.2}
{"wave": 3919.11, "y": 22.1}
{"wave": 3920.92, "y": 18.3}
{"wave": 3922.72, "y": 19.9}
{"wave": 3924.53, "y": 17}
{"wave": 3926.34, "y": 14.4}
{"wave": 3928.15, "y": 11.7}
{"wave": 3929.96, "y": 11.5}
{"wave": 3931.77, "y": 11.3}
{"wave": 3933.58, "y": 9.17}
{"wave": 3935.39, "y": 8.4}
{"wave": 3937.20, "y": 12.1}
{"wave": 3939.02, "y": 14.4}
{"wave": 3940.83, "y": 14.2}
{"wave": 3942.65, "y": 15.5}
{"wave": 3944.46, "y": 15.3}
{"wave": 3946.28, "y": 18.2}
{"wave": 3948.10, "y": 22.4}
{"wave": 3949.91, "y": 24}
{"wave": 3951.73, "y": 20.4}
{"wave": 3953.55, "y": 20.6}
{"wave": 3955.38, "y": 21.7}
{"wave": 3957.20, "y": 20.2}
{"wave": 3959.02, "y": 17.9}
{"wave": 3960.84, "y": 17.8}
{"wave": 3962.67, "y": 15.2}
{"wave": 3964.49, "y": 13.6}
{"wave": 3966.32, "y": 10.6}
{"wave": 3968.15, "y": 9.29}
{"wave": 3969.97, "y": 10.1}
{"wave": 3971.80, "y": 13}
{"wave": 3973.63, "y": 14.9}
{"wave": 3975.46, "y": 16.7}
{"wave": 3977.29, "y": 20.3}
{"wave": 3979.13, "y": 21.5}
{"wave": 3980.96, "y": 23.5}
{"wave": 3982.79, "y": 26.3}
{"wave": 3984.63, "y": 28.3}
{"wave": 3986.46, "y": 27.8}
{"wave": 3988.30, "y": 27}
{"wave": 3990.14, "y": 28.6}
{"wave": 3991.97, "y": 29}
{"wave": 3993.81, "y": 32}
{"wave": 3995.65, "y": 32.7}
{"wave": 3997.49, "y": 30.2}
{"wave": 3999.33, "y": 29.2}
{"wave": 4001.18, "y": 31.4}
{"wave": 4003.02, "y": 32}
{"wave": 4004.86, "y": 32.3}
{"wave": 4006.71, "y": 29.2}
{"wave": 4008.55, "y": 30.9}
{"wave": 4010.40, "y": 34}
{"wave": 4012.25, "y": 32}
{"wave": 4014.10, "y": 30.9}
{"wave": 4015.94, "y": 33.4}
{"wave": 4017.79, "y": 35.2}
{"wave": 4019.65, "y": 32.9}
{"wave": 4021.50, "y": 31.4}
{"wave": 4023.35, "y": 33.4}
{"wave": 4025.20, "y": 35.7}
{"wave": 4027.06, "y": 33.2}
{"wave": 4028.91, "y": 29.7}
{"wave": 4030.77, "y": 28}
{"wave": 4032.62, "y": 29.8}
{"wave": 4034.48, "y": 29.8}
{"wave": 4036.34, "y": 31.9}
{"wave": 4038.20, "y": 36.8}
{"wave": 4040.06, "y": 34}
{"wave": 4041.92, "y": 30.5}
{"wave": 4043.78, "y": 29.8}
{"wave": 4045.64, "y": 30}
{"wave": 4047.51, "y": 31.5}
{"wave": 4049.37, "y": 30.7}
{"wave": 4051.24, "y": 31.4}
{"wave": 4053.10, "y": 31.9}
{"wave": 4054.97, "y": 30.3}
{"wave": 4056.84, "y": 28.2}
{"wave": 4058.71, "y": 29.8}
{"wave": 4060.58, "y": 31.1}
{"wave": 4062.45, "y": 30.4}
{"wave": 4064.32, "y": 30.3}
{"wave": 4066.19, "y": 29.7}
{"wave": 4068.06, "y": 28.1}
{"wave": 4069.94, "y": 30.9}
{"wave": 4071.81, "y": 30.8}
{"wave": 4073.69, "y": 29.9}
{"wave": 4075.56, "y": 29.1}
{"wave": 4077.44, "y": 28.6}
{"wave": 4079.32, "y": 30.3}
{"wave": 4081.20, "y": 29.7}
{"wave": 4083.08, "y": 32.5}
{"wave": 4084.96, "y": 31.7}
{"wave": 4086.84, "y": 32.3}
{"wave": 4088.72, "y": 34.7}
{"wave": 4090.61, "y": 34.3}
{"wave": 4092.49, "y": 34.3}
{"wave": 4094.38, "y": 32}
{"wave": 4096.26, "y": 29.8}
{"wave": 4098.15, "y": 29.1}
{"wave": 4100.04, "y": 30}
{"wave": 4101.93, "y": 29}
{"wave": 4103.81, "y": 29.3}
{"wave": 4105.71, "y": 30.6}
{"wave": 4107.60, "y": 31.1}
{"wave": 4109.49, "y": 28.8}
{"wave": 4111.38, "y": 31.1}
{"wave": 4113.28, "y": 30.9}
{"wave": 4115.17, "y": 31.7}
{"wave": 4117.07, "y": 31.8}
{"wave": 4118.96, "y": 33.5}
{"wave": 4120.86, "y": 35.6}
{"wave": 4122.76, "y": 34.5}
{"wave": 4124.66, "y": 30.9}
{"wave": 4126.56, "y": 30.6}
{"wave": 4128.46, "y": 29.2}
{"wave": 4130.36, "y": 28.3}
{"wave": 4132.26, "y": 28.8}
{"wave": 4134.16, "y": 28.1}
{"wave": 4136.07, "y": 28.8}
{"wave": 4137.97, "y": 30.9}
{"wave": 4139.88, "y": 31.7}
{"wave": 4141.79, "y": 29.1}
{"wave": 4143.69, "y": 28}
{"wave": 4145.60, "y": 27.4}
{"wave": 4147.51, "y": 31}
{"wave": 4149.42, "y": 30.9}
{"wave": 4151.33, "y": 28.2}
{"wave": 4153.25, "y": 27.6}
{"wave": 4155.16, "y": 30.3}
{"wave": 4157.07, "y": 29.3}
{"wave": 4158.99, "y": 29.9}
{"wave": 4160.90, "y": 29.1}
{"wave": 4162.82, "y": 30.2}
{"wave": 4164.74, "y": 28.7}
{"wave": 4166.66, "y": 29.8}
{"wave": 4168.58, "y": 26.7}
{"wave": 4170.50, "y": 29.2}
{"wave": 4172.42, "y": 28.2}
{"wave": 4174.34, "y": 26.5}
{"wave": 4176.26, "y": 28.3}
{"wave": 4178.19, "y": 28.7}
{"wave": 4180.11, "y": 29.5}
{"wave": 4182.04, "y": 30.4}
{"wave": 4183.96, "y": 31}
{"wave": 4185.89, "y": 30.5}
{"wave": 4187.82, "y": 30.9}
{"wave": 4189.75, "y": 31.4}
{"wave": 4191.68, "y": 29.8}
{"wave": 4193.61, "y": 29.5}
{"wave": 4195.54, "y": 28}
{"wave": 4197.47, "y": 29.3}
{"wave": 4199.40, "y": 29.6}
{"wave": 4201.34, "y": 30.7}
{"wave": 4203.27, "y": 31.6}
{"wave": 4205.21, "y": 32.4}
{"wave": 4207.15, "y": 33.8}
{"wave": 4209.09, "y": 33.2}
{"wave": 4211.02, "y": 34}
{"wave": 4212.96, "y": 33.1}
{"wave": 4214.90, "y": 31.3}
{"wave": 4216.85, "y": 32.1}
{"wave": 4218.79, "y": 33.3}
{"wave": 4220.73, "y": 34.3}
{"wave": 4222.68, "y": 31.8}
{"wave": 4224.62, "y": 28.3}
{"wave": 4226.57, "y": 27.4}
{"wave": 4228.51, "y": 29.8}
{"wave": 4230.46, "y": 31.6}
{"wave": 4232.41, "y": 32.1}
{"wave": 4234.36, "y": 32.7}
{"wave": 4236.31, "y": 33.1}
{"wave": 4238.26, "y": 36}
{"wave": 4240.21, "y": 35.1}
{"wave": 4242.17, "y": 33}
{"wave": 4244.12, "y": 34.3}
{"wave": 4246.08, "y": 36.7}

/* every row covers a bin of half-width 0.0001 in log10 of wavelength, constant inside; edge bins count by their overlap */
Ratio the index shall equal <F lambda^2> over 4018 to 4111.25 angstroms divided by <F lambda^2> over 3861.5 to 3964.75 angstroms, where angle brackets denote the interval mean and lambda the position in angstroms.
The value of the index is 1.93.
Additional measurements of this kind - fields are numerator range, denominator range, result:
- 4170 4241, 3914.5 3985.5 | 2.05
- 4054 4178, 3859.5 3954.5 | 1.94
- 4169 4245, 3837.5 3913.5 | 2.20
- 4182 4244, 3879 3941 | 2.05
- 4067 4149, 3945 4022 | 1.33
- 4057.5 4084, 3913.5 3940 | 2.04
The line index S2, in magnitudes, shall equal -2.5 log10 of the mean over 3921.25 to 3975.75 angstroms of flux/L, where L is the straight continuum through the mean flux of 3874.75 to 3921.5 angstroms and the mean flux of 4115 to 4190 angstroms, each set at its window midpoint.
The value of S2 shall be 0.37 mag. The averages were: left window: 19.6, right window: 29.8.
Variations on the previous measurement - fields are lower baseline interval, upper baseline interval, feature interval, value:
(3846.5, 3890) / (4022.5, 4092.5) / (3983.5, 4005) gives -0.169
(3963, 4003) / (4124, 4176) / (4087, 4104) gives -0.166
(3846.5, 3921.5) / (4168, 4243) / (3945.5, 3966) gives 0.090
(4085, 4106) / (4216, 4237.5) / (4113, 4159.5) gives 0.042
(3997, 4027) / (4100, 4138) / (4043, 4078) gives 0.047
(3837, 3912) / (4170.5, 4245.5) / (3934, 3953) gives 0.192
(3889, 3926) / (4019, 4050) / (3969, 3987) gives 0.335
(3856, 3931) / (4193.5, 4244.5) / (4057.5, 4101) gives -0.196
